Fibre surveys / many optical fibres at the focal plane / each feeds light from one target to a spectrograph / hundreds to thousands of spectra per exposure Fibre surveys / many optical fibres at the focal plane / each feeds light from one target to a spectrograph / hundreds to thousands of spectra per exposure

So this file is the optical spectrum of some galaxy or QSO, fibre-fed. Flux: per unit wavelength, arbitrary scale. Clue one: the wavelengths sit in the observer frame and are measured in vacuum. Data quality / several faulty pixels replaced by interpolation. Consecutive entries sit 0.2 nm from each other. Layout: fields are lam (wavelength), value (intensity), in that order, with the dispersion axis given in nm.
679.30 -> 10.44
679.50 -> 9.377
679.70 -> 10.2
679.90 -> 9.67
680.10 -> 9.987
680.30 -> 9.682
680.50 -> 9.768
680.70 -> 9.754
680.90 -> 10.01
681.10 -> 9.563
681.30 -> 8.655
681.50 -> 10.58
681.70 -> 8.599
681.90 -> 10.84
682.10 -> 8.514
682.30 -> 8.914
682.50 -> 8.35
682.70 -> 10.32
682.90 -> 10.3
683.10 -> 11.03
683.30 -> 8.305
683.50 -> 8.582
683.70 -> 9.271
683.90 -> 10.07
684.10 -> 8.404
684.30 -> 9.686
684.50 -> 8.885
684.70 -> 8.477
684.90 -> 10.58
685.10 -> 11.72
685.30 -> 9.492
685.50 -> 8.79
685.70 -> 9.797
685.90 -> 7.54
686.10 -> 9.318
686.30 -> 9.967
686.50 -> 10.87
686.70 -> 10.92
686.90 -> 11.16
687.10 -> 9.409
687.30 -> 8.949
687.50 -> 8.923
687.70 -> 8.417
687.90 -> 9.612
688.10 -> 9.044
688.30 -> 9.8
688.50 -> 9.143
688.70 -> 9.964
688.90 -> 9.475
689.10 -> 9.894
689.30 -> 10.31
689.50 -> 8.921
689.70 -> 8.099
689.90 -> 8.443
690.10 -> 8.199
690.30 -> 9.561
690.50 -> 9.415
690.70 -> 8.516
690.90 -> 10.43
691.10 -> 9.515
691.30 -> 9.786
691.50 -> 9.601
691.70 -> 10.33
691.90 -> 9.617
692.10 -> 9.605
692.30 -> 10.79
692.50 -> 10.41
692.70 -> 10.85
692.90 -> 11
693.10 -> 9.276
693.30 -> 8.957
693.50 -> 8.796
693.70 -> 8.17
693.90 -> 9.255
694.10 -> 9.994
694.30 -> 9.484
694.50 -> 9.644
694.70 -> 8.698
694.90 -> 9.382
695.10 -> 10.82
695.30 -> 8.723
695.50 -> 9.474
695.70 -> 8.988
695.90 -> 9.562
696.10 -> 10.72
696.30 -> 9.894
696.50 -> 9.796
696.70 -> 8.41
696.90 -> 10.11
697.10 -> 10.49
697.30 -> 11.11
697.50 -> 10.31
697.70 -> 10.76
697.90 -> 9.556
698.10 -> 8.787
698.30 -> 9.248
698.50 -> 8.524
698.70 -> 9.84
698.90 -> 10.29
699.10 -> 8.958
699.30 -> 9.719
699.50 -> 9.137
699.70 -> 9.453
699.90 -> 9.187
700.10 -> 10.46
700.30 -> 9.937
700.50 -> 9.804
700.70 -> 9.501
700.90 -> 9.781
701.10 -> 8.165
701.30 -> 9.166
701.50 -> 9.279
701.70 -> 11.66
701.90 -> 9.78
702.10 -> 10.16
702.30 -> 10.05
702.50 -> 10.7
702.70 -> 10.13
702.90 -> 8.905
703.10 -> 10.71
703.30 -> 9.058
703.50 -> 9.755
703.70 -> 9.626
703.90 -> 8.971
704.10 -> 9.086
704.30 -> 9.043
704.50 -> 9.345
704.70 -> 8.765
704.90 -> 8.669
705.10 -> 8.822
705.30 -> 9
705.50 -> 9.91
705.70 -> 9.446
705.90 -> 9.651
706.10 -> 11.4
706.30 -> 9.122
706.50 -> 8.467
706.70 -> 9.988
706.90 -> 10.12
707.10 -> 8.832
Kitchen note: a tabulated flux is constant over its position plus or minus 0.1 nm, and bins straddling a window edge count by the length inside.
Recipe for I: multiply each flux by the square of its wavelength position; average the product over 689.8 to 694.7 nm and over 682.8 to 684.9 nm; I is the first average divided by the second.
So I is 1.0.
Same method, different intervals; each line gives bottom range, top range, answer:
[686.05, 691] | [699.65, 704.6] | 1.06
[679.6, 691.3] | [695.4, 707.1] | 1.06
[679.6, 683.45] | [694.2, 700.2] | 1.05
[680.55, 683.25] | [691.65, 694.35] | 1.05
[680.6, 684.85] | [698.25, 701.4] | 1.06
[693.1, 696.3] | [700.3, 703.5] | 1.06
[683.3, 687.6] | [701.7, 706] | 1.06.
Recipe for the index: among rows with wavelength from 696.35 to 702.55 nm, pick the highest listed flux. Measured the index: 11.66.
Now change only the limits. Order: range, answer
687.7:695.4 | 11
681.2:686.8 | 11.72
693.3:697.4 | 11.11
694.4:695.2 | 10.82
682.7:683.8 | 11.03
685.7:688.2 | 11.16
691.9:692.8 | 10.85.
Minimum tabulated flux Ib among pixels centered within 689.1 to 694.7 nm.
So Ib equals 8.099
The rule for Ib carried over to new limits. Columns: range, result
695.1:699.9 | 8.41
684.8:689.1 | 7.54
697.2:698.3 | 8.787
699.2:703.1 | 8.165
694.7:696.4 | 8.698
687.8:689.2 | 9.044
